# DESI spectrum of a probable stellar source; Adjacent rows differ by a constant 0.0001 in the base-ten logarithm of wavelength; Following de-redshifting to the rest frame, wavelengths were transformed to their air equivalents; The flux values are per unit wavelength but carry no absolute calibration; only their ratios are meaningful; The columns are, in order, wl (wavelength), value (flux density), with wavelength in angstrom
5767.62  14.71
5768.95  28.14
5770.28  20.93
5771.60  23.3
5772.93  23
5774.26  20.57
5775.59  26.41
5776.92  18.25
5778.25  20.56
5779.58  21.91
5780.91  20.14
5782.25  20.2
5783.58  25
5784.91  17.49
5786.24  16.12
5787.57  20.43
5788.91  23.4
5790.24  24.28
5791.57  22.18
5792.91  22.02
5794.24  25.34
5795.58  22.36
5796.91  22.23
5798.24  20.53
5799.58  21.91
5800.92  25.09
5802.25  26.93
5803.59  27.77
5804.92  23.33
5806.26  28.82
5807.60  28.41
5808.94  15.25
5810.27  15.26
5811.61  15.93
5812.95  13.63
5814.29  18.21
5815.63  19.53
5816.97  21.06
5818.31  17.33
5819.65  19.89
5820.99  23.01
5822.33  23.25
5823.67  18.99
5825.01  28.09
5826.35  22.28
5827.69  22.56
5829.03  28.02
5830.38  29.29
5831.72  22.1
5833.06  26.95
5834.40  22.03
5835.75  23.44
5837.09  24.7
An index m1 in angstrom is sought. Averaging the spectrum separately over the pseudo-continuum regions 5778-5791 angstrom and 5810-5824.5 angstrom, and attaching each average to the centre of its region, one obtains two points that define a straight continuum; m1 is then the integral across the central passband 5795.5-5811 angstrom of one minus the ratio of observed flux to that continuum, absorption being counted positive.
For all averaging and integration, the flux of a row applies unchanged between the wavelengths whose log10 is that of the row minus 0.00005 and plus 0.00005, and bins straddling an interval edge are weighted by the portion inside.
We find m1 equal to -2.6 angstrom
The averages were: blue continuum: 21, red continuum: 18.9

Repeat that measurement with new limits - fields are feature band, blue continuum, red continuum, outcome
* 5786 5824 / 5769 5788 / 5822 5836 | 2.12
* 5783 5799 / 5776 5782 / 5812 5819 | -1.78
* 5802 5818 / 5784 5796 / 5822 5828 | 1.04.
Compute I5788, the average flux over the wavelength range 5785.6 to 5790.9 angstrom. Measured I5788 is 21.1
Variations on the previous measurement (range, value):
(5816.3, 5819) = 19.2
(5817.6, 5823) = 20.9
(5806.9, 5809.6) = 21.9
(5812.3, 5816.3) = 17.1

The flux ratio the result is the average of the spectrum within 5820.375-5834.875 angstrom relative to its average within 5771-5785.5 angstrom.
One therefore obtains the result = 1.13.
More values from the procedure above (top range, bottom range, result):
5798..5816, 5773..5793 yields 1.01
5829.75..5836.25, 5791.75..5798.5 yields 1.10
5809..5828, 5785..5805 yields 0.87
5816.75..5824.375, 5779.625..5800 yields 0.95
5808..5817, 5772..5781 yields 0.79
